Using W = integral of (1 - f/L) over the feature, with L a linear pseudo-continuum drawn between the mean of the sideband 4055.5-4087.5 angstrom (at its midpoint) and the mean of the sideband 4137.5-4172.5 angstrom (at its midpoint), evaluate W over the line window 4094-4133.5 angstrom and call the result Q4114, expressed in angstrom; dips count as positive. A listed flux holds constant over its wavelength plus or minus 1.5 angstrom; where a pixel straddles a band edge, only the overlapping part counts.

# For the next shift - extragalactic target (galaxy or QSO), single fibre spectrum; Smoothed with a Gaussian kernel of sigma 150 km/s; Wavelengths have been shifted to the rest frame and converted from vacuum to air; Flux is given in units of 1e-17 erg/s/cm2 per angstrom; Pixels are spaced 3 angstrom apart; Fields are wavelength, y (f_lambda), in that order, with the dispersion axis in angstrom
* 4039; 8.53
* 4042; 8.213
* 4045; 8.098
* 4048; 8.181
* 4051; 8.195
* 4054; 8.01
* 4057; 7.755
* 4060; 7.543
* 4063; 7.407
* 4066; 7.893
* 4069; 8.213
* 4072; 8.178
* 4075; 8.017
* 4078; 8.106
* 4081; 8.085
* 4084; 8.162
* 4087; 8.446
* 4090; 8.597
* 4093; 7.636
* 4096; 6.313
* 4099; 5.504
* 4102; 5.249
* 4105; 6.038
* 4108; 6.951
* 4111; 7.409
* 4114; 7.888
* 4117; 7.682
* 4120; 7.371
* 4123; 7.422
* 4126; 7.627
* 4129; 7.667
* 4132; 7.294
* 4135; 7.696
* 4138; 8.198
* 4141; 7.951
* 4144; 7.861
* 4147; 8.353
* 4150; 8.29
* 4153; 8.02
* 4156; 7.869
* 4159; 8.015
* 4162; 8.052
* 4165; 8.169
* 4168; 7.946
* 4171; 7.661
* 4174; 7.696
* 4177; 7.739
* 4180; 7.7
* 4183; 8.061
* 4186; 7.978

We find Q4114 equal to 5.1 angstrom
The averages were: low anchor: 7.97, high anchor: 8.03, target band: 6.96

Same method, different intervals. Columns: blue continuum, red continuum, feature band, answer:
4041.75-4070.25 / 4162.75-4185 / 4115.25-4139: 0.8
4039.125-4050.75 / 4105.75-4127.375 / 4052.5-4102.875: 1.5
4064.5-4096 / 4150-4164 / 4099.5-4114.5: 2.8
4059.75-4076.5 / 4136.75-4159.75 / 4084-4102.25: 1.8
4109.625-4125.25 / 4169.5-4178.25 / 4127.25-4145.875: -0.4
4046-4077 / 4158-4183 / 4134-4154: -0.4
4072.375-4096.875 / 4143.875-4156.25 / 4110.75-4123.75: 0.8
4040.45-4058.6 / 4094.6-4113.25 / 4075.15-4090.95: -2.9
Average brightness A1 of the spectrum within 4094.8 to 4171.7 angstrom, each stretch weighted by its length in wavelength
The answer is 7.48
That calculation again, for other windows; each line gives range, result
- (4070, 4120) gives 7.4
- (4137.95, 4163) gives 8.06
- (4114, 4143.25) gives 7.67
